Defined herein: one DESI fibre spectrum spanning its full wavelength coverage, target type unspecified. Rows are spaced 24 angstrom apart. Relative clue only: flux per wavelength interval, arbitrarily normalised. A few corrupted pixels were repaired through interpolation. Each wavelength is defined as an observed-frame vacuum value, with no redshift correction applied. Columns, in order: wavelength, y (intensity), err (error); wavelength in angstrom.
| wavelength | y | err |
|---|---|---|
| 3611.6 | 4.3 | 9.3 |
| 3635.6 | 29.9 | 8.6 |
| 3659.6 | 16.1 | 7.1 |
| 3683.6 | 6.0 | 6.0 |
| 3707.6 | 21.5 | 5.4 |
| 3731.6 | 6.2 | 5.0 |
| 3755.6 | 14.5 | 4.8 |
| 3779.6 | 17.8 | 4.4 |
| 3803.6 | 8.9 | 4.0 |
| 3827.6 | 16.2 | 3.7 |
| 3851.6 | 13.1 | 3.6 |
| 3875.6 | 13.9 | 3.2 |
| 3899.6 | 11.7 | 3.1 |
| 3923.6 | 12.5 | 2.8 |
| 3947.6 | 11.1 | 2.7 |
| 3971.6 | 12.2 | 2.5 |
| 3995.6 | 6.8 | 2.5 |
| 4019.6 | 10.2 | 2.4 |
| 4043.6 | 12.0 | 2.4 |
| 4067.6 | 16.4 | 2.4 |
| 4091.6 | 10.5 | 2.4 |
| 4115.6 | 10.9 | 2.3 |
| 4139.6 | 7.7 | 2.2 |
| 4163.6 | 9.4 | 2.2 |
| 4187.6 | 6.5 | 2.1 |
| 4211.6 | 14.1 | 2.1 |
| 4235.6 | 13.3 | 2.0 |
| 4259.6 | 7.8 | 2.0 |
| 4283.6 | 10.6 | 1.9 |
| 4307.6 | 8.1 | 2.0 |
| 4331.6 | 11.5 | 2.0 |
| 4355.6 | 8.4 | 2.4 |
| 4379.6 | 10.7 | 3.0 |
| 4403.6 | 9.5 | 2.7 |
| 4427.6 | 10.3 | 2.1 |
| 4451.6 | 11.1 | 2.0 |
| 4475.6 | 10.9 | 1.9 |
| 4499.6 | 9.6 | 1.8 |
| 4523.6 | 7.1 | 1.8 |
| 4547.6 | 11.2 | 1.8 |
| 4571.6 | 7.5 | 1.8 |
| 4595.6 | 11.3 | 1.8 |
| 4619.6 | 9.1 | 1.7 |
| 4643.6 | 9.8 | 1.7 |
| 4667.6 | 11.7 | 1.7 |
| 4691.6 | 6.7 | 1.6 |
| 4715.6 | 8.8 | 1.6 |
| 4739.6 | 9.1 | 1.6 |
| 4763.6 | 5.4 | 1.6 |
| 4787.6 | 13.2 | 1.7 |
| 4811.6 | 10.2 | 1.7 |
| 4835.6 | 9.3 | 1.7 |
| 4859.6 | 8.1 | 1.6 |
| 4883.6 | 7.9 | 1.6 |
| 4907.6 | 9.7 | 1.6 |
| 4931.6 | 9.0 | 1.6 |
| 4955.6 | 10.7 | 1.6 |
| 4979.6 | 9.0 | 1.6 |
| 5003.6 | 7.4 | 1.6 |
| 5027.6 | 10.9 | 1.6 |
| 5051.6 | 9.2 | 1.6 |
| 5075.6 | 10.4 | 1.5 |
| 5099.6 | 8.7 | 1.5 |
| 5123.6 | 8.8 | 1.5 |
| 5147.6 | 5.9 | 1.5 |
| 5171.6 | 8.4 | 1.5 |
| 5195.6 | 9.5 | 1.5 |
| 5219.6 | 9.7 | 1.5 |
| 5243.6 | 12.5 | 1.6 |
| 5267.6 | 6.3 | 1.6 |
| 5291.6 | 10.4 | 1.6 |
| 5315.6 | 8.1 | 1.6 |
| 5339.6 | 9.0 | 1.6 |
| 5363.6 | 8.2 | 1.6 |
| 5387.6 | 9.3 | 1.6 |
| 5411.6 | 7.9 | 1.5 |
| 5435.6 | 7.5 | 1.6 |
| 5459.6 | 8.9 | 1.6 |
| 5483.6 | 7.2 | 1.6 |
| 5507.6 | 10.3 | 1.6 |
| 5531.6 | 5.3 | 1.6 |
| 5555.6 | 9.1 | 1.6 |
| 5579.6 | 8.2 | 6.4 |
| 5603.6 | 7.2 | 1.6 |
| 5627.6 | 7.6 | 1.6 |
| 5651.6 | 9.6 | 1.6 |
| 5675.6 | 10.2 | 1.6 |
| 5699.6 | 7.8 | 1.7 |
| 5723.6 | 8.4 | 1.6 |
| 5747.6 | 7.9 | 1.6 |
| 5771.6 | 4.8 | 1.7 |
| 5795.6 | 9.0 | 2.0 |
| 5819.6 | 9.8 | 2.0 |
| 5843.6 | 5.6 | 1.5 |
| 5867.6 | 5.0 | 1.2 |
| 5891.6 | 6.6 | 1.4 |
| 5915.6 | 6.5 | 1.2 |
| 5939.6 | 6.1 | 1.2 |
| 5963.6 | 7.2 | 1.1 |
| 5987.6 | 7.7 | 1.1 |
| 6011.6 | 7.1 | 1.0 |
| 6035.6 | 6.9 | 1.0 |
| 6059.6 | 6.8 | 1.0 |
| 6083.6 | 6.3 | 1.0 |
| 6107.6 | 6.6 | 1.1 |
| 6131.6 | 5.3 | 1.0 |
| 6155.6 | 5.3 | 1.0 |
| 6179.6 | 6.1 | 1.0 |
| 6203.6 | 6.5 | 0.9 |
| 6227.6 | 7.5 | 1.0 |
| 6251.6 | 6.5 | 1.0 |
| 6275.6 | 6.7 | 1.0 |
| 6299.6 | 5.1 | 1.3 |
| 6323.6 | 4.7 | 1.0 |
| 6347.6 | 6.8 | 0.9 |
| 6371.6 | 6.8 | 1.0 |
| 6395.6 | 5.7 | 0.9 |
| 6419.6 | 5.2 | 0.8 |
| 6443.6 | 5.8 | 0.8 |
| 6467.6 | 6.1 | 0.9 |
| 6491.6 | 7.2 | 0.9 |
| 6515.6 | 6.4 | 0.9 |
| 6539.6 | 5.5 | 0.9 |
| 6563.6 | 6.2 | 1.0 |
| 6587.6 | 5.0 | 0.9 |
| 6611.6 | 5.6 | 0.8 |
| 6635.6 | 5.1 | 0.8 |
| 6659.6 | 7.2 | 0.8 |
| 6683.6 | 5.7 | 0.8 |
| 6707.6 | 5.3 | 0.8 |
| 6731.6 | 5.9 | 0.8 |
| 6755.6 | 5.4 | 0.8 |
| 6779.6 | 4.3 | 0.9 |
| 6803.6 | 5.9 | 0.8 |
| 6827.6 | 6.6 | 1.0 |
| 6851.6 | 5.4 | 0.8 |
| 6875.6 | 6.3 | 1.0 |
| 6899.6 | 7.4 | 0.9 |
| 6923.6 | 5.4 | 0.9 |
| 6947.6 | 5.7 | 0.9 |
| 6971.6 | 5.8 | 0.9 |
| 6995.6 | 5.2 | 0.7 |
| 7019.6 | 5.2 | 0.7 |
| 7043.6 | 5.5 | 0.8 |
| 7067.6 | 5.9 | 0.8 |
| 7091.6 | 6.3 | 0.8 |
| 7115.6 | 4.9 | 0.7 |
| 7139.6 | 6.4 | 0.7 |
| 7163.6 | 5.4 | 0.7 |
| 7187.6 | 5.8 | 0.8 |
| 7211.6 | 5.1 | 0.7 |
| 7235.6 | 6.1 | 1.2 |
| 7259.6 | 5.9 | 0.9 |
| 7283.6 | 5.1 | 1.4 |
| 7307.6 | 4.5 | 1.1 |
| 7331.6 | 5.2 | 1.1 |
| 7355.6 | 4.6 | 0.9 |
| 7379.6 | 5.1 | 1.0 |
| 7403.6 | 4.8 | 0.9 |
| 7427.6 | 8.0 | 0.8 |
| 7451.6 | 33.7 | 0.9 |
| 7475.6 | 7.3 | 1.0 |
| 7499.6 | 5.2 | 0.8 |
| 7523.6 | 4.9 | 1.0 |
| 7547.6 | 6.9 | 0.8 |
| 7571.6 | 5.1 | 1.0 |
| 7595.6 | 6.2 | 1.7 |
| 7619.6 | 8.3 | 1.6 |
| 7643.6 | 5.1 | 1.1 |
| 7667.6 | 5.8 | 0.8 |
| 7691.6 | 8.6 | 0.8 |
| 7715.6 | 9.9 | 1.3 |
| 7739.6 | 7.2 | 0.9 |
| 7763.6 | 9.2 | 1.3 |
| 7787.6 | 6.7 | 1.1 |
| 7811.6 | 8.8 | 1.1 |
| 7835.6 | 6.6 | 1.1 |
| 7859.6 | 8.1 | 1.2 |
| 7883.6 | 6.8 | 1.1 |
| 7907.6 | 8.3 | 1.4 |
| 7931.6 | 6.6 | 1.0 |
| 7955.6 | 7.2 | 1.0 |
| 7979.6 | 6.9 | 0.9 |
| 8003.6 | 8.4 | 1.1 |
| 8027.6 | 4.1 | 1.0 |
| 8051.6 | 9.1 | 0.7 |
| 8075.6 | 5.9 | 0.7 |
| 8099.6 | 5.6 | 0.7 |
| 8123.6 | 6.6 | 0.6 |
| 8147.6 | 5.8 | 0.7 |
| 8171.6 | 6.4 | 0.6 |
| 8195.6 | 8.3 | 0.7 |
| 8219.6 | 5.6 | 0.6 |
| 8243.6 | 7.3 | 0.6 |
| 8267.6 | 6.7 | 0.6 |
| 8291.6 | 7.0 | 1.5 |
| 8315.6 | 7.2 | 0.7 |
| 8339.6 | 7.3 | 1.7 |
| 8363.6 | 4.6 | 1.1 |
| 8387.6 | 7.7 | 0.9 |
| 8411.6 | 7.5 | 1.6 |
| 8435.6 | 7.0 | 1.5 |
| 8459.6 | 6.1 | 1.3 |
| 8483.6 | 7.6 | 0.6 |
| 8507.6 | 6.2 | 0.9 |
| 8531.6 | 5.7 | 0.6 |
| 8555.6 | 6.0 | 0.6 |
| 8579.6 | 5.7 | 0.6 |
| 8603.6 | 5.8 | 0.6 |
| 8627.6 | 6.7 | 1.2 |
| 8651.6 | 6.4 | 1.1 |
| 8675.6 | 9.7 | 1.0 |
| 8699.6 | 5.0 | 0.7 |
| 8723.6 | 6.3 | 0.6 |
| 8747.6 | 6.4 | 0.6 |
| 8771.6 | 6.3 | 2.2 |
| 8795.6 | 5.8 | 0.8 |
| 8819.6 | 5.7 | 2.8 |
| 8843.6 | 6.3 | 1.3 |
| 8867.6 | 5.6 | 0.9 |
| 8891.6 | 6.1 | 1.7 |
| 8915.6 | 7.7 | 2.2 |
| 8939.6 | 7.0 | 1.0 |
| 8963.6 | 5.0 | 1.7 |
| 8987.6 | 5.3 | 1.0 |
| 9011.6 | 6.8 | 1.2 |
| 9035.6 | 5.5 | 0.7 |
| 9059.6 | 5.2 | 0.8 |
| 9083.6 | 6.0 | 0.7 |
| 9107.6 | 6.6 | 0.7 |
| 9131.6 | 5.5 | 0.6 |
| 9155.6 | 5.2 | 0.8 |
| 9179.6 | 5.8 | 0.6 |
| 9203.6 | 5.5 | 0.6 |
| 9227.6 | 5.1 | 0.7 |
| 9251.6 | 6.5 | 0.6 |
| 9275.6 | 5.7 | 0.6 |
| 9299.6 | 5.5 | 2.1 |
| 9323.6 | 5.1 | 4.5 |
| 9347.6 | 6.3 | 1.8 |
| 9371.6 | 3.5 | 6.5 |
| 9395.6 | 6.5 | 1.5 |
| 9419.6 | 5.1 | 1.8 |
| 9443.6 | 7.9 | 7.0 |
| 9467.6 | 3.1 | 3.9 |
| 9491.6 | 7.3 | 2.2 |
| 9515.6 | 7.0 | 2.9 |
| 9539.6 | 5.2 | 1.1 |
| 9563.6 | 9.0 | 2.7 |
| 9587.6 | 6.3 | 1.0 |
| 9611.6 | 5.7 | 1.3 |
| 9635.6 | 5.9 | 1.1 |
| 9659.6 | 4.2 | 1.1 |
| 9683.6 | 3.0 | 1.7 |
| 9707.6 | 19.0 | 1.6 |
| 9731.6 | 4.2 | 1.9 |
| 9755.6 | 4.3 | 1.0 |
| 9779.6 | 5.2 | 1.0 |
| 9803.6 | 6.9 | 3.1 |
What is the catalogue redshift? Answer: 0.997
